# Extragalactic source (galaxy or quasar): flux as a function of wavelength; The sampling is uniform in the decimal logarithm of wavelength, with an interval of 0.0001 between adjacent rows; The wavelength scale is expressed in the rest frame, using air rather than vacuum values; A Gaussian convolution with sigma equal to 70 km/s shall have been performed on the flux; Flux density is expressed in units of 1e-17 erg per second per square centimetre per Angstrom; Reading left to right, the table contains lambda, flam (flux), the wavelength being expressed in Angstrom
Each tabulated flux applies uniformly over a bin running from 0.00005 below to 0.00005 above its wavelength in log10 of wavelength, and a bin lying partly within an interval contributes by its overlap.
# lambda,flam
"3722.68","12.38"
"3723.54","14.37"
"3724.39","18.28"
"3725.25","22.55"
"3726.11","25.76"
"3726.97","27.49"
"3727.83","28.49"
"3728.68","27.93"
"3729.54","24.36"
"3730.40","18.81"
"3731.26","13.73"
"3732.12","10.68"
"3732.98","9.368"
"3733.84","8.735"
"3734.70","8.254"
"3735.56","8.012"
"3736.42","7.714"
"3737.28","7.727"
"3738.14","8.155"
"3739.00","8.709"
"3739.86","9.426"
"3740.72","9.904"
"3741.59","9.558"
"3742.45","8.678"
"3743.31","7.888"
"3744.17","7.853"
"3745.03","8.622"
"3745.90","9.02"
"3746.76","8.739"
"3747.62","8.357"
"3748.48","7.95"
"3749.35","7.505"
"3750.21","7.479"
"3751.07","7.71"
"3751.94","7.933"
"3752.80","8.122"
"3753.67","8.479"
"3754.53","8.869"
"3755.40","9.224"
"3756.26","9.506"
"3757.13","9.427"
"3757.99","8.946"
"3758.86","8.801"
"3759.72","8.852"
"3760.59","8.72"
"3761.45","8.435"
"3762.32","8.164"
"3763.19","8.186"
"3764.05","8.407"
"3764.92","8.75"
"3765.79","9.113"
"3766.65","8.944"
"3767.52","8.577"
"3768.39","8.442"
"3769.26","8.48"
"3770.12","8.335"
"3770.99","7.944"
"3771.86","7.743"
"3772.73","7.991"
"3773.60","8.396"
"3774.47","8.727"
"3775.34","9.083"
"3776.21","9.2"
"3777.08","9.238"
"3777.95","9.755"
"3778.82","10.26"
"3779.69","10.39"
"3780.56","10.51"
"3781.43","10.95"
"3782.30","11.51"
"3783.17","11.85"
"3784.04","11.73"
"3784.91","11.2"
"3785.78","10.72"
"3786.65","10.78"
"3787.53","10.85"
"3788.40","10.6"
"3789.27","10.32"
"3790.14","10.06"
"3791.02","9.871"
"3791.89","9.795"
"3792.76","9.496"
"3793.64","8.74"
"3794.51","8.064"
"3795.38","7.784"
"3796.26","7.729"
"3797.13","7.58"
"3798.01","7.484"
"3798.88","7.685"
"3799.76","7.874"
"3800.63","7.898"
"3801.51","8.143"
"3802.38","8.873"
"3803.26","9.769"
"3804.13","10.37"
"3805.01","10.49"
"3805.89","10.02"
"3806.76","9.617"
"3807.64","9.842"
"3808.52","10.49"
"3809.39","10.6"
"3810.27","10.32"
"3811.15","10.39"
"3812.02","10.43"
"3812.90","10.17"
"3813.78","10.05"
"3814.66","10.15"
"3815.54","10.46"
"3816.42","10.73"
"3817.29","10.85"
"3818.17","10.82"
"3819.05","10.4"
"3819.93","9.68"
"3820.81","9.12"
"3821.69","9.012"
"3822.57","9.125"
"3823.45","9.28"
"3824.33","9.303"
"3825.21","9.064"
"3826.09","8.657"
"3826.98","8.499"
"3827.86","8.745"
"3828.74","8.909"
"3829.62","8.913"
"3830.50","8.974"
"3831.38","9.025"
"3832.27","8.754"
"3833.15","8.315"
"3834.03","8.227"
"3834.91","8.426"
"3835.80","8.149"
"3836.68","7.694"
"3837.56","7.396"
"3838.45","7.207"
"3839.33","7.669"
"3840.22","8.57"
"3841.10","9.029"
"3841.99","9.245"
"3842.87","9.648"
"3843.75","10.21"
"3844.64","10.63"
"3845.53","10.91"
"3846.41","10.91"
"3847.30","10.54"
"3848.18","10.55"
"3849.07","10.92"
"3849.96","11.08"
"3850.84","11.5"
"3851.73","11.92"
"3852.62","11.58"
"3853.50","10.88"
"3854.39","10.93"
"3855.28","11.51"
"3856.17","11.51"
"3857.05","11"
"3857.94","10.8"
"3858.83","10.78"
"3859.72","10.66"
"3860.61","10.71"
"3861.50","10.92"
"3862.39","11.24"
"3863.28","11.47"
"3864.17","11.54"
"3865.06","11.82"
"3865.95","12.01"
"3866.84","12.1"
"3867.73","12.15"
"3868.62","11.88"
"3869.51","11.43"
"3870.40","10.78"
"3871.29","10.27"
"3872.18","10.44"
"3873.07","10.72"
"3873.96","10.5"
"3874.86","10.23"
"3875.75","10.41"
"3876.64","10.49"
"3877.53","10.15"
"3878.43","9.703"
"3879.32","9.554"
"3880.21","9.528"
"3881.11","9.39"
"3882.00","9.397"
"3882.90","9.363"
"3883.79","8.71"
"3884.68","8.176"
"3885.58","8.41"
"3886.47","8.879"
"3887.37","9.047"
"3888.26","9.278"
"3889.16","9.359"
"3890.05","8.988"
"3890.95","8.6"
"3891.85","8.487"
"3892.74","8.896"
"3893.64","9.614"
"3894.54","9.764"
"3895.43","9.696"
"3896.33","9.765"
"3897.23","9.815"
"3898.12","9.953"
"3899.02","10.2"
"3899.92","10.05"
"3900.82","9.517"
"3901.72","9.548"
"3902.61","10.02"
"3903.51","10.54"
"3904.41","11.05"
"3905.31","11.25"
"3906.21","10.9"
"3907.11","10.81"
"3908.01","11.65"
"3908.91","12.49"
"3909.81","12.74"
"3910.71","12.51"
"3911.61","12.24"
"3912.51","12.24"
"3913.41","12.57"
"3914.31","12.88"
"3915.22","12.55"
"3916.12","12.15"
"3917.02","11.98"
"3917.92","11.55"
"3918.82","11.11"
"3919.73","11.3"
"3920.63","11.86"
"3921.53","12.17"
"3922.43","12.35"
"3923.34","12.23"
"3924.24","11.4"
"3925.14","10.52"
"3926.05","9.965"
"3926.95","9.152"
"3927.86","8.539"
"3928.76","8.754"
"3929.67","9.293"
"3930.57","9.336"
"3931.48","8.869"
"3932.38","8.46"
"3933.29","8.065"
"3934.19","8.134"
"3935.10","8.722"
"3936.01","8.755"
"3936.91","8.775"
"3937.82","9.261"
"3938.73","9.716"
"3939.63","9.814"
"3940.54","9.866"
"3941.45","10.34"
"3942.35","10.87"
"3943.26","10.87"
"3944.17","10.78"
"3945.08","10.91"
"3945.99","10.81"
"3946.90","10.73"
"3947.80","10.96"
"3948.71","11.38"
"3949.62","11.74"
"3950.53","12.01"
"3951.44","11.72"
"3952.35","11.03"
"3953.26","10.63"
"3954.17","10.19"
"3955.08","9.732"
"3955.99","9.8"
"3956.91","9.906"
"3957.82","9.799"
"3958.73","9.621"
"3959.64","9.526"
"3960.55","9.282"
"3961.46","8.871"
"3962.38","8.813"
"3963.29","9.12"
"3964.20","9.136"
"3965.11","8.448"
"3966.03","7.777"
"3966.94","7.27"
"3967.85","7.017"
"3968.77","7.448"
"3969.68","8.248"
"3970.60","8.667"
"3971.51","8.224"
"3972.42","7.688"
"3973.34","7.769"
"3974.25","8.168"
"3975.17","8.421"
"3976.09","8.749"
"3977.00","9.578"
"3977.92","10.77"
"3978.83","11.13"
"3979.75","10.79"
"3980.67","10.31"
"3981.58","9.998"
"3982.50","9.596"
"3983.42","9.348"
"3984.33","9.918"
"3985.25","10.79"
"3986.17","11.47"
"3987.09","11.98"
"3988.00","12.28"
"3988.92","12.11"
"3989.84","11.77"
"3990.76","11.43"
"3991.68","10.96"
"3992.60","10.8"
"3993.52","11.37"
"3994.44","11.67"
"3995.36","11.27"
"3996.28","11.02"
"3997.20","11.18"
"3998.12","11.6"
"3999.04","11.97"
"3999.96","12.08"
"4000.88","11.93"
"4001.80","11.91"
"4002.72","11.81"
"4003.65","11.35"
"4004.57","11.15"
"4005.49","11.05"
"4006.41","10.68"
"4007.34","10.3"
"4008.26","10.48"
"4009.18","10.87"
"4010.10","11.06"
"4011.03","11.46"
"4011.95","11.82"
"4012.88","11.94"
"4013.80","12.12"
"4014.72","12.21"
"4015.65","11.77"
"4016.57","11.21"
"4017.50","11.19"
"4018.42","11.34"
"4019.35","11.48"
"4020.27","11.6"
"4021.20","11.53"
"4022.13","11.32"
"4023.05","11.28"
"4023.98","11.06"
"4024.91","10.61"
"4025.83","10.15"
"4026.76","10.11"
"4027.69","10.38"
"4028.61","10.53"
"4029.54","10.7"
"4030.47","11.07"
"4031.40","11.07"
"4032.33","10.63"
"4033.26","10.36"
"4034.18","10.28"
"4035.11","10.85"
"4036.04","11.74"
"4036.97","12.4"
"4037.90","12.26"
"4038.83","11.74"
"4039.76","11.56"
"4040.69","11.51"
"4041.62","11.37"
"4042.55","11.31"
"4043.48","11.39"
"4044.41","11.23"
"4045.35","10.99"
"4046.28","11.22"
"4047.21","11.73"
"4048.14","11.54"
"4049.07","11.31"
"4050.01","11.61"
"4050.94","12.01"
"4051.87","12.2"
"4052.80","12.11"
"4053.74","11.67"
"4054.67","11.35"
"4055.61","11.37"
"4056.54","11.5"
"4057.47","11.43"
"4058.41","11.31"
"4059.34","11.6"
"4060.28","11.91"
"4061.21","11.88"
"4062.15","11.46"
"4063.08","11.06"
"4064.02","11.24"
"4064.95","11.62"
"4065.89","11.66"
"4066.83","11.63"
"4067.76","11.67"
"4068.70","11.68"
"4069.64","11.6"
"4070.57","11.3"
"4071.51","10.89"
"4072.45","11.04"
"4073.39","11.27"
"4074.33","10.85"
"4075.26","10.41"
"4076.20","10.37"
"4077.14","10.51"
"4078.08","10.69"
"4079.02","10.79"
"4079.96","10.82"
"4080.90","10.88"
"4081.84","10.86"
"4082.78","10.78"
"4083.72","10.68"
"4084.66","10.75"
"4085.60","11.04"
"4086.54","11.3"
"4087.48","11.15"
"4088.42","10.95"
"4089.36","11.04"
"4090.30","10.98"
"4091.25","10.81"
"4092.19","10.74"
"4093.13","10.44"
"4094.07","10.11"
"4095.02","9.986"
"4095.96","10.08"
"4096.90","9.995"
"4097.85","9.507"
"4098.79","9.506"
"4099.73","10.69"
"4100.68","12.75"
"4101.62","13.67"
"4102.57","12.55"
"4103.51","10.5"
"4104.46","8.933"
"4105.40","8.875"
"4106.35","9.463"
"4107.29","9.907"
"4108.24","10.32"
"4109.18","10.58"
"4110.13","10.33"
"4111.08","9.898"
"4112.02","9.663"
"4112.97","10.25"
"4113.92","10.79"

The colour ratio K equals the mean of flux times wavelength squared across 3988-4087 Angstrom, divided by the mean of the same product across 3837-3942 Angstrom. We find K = 1.2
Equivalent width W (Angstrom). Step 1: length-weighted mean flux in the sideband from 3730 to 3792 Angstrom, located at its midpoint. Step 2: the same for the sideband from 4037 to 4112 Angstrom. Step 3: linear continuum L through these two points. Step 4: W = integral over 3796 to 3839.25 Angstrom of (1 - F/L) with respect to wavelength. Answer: 1.9 Angstrom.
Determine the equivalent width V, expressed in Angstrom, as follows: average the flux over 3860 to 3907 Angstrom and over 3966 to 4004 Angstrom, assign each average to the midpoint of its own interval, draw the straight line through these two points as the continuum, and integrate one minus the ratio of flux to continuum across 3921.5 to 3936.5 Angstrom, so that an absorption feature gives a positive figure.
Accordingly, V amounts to 0.8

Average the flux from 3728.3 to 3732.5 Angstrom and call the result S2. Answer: 19.1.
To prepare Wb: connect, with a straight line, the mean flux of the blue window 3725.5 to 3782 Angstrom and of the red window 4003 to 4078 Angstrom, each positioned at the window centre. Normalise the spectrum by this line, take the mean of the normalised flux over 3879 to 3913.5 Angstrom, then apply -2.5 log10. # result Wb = 0.08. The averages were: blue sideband 10.4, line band 10.1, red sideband 11.3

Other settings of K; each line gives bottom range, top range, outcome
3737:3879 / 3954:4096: 1.26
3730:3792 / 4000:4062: 1.40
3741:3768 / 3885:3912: 1.28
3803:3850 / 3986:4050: 1.31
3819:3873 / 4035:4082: 1.26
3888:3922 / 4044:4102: 1.12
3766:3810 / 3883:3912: 1.13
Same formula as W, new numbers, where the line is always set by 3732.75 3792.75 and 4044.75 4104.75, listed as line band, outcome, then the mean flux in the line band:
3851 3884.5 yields -3.41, 10.8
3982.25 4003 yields -1.45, 11.3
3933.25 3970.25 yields 2.31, 9.67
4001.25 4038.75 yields -1.46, 11.2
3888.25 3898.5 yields 0.60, 9.35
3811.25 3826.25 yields -0.69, 9.88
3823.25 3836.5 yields 1.11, 8.72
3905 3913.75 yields -1.66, 11.9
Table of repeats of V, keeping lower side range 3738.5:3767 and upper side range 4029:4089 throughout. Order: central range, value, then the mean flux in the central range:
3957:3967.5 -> 1.5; 8.9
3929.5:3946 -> 1.1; 9.53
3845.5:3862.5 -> -2.8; 11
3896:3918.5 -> -2.9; 11.2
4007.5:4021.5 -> -0.7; 11.5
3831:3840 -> 1.2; 8.08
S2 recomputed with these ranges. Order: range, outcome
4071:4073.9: 11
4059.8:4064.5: 11.5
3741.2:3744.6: 8.5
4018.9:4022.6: 11.5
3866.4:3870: 11.9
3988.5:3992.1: 11.6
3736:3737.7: 7.72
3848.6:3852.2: 11.3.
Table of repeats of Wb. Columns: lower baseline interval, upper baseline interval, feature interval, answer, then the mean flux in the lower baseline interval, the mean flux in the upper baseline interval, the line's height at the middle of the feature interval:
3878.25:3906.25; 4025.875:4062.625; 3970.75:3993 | 0.05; 9.53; 11.3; 10.6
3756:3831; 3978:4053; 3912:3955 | 0.00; 9.4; 11.2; 10.6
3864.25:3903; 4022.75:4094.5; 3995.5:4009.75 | -0.05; 9.95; 11.2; 10.8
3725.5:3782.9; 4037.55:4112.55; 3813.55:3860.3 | 0.09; 10.4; 11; 10.6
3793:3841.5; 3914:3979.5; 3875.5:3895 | 0.03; 9.08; 9.87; 9.5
